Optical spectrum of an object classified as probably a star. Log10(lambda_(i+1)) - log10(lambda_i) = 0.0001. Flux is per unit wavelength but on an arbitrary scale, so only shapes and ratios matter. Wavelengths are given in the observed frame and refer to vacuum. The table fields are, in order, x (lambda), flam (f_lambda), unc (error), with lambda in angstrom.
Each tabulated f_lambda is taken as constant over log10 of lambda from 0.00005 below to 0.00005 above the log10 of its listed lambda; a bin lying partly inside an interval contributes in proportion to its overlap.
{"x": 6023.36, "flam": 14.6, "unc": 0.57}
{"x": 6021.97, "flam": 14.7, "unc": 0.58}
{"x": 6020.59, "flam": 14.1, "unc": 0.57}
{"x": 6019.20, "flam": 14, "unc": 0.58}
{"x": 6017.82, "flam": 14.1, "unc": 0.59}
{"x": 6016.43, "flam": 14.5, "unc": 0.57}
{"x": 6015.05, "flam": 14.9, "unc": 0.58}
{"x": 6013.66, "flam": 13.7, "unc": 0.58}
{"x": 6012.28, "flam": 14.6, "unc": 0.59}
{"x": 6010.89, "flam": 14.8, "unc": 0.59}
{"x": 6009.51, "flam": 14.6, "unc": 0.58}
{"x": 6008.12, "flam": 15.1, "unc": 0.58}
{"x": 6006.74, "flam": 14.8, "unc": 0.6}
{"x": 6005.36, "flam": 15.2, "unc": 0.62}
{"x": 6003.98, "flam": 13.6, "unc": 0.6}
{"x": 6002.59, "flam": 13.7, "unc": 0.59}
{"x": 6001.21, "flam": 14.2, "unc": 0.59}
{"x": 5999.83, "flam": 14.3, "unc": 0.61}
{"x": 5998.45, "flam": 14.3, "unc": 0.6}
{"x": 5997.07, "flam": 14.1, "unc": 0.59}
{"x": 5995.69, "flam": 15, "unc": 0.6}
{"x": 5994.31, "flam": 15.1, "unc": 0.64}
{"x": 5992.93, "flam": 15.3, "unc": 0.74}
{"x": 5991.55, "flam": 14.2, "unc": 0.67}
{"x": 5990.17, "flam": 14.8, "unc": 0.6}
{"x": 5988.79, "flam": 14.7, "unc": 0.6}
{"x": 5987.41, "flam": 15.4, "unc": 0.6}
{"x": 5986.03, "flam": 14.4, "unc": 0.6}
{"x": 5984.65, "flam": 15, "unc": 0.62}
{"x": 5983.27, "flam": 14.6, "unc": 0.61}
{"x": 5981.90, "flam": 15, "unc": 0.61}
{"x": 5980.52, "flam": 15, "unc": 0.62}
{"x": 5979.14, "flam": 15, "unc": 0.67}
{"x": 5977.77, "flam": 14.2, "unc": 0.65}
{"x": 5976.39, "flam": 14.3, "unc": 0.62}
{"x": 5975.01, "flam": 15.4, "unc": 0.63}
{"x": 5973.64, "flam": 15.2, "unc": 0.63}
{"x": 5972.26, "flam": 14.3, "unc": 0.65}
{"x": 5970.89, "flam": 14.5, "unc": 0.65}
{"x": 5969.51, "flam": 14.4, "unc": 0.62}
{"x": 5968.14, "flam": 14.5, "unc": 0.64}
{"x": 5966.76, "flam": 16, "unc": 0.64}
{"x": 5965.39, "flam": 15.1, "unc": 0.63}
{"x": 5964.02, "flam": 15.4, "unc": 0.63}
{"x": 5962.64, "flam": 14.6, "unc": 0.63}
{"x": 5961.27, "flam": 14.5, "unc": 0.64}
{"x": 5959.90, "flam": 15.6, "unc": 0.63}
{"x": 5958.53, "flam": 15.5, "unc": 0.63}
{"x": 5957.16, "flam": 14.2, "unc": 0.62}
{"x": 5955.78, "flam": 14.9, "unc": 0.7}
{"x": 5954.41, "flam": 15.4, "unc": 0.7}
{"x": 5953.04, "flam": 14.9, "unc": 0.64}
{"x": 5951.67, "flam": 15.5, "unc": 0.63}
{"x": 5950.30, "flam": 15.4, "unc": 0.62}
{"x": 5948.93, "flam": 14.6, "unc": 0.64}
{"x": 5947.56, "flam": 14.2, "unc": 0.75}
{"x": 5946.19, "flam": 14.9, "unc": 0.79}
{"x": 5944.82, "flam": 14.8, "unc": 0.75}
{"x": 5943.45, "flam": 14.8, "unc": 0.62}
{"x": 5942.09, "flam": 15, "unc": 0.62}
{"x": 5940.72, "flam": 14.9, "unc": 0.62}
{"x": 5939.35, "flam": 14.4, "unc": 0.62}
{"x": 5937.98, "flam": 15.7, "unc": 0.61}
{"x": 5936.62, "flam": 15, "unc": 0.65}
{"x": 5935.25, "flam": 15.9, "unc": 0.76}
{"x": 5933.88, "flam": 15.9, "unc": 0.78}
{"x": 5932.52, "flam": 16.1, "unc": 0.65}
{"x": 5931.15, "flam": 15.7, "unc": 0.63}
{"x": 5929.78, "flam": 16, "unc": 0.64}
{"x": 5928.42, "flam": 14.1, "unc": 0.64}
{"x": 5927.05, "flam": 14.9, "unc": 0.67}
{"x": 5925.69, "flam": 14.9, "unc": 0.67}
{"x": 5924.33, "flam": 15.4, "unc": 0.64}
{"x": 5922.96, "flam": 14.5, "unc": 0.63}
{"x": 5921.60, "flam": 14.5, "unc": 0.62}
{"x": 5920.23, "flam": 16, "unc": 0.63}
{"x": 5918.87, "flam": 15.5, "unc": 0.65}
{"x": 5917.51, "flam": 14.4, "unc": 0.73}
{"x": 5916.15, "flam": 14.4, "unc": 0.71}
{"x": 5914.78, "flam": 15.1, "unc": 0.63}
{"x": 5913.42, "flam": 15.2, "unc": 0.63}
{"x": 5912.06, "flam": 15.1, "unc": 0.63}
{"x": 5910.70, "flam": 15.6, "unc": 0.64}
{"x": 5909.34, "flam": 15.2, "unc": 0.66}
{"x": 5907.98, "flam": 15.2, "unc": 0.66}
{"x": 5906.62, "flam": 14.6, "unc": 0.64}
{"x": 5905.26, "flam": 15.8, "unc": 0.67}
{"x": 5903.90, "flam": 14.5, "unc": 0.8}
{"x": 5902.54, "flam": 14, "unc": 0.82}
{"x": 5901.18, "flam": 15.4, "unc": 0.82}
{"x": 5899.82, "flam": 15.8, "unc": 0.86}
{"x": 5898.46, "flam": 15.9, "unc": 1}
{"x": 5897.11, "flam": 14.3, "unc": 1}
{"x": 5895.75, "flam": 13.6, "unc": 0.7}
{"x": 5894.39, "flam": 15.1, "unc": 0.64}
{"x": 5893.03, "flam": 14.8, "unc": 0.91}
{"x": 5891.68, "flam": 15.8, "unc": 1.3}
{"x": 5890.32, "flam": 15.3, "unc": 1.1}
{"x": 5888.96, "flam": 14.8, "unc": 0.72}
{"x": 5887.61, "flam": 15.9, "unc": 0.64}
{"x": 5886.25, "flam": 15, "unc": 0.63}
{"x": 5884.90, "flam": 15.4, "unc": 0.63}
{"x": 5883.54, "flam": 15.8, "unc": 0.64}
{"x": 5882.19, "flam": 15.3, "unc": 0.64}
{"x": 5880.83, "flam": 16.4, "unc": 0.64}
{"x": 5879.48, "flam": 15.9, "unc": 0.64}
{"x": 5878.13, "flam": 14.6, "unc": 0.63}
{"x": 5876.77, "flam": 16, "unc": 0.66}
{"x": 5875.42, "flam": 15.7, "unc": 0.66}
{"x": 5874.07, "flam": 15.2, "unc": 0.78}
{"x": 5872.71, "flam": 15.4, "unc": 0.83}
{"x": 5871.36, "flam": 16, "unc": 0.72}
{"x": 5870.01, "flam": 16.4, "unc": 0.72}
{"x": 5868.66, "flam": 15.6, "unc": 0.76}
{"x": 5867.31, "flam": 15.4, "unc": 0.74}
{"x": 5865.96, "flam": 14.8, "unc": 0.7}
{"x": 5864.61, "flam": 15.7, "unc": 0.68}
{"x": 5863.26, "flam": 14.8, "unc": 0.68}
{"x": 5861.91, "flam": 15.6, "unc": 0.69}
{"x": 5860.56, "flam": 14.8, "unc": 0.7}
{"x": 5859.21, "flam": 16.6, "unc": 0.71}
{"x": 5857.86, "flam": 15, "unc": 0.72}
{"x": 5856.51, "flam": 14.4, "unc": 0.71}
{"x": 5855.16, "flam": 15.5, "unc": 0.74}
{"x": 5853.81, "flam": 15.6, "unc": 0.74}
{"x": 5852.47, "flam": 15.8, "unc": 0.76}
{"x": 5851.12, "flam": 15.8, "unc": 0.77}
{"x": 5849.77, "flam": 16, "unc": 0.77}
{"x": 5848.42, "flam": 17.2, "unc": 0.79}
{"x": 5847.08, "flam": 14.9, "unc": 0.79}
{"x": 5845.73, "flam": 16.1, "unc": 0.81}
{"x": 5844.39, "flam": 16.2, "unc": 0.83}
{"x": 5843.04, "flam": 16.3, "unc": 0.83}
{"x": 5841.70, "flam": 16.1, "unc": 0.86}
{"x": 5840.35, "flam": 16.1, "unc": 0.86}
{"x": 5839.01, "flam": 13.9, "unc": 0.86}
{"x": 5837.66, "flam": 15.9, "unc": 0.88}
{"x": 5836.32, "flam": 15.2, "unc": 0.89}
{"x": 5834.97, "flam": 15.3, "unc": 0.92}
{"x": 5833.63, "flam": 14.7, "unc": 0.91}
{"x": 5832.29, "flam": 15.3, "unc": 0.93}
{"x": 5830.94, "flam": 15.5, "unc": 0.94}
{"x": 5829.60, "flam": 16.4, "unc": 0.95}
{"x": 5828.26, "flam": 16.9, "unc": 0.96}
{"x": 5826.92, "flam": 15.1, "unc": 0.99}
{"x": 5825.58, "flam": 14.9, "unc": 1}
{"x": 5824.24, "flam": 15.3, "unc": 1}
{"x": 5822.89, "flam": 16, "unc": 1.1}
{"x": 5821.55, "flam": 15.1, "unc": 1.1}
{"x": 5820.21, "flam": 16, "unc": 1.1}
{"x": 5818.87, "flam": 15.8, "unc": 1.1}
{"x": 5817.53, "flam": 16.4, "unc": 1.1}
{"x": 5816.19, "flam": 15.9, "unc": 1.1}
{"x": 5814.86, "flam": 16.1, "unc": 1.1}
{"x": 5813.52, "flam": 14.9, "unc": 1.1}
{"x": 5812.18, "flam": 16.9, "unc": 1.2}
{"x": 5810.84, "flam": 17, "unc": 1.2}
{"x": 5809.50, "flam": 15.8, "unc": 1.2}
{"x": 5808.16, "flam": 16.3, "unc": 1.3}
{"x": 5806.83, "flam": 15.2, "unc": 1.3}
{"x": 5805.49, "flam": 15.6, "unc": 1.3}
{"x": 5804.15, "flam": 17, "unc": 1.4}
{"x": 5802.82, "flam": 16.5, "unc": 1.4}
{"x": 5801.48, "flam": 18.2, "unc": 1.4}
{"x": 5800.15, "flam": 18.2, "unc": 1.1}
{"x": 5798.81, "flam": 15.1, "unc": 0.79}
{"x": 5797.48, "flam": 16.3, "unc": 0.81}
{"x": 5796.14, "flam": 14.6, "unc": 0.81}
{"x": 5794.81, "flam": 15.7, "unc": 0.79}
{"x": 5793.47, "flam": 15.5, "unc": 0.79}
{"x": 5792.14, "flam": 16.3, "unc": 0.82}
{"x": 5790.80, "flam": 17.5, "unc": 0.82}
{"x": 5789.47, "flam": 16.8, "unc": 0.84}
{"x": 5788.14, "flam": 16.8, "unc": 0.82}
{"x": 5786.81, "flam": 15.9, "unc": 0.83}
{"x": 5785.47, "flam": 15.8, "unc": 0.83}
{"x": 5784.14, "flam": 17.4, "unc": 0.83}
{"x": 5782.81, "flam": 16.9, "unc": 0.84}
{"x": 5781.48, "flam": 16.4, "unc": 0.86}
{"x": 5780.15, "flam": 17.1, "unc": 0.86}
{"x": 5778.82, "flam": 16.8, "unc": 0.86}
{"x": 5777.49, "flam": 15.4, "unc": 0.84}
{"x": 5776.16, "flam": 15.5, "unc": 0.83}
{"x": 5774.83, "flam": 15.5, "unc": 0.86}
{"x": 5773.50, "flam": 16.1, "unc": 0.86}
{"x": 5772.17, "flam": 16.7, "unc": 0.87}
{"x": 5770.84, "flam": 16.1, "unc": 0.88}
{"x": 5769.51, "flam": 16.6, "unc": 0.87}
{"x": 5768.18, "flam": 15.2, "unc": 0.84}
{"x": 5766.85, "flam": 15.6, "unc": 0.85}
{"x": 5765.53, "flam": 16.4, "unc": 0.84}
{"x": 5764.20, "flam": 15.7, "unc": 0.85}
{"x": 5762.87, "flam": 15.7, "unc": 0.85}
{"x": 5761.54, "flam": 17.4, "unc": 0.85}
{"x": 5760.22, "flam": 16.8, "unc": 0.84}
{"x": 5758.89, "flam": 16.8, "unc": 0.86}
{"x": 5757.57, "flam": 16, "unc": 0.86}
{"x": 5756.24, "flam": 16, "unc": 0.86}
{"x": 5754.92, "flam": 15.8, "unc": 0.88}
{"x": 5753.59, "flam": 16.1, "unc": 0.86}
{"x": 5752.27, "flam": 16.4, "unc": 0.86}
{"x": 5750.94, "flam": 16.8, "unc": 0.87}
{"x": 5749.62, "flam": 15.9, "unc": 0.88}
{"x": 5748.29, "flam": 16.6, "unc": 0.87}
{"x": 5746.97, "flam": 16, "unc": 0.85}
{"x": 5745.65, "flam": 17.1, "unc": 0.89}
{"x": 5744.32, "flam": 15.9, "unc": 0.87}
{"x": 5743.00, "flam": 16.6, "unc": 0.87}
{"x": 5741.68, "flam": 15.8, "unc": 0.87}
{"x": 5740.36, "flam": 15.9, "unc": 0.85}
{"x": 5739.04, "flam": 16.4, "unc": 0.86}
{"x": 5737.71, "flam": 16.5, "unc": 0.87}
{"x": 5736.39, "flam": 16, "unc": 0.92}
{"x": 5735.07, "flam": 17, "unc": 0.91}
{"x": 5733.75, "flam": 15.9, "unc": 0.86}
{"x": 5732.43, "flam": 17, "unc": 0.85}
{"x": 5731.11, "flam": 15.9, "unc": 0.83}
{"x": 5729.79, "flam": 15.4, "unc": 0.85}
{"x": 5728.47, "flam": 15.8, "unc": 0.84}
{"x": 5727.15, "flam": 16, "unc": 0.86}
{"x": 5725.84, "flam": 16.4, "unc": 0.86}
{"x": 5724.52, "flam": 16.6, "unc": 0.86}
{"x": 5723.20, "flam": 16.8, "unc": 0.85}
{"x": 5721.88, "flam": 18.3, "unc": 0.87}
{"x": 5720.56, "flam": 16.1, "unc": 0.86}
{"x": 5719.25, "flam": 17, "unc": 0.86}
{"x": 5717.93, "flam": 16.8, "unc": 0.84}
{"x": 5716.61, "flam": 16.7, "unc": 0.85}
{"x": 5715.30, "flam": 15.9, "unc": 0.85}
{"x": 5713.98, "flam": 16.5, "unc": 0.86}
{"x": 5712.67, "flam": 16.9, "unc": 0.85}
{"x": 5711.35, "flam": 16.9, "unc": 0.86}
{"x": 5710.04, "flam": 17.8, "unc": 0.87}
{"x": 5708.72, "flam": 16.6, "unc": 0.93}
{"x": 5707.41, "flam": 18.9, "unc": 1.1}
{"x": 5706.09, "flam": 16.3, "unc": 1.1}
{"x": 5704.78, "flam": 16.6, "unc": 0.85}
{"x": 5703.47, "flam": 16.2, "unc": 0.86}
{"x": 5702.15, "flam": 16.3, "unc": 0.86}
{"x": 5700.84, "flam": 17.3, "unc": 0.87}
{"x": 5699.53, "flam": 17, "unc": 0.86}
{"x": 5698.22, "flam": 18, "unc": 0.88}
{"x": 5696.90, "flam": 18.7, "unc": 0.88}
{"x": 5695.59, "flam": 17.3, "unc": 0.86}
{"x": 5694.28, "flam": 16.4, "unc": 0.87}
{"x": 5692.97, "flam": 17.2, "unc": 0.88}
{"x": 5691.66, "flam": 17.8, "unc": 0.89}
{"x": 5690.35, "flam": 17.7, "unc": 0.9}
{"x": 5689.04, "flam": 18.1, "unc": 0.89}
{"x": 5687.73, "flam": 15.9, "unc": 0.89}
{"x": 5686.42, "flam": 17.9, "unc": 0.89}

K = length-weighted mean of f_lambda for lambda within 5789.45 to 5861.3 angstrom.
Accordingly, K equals 15.9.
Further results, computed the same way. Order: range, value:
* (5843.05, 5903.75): 15.4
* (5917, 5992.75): 15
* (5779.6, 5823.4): 16.3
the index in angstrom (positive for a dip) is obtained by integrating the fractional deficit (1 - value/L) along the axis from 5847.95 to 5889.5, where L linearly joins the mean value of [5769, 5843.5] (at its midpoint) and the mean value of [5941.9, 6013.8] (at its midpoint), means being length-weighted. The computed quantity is 0.1 angstrom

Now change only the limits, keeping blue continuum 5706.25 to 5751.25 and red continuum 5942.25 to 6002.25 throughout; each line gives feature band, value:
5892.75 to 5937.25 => 0.3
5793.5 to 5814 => -0.3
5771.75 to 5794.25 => -0.3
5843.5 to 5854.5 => -0.2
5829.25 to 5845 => 0.2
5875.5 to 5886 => -0.1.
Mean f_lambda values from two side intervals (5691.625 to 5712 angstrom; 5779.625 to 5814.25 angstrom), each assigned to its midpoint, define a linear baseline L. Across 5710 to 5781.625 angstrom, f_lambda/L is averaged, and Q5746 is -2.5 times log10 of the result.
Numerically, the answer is 0.03 mag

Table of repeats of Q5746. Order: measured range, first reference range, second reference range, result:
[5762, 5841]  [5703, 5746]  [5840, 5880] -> 0.00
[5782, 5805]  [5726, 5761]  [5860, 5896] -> -0.04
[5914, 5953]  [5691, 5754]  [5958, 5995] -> 0.01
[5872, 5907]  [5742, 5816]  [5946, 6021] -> 0.01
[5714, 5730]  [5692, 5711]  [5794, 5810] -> 0.03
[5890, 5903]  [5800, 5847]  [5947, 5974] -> 0.03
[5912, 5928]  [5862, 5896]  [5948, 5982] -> 0.02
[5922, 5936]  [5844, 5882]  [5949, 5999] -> -0.01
